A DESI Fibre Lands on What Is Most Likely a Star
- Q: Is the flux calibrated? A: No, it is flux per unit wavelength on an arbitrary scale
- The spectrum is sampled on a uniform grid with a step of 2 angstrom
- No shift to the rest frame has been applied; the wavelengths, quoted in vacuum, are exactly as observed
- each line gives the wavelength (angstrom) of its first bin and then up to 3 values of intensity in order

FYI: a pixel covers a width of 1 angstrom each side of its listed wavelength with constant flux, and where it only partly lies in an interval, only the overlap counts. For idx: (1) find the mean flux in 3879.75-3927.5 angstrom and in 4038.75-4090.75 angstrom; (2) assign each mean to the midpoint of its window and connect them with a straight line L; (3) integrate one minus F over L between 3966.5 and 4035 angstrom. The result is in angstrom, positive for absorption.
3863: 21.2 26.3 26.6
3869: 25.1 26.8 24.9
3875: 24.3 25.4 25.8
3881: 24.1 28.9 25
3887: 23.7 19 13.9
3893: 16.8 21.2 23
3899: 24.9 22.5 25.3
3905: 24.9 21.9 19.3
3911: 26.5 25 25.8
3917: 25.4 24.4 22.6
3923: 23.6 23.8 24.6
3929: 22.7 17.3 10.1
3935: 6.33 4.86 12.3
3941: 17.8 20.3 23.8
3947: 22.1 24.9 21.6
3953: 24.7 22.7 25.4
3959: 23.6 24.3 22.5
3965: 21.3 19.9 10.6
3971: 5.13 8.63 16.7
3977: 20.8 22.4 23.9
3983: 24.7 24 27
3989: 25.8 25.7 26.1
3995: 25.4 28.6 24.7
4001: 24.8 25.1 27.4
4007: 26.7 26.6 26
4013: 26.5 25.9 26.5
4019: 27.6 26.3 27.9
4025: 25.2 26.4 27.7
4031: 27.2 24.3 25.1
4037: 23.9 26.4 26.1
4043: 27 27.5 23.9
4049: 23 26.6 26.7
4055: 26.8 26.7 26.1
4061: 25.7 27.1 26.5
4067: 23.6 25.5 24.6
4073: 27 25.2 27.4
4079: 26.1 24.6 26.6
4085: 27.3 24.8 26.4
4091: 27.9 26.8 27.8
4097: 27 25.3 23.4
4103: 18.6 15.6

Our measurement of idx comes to 3.02 angstrom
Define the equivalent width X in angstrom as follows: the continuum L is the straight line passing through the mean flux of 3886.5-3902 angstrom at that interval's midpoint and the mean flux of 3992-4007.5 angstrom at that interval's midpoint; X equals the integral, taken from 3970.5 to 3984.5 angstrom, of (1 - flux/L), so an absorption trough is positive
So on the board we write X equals 3.8 angstrom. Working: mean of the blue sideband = 20.5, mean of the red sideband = 26.1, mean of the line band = 18.1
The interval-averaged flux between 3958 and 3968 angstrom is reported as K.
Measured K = 22.3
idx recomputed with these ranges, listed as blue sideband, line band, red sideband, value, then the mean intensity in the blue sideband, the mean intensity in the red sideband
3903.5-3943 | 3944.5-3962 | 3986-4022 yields -1.0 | 20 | 26.3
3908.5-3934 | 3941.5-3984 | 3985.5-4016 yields 6.8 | 22.5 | 26.1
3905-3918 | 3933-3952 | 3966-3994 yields 4.6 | 24.1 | 20.1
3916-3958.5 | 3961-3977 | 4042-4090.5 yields 4.2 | 20.1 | 26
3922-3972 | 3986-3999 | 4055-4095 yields -2.8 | 19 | 26.2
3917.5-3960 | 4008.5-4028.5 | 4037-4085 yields -2.2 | 20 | 25.9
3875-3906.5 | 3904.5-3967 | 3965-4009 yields 4.1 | 23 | 22.2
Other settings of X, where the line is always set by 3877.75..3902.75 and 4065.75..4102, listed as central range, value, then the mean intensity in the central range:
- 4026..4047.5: -0.8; 26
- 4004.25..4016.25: -0.9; 26.5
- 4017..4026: -0.7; 26.7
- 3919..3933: 0.9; 21.7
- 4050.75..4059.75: -0.4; 26.6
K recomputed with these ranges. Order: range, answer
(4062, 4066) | 26.8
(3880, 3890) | 24.1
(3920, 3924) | 23.1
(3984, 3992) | 25.6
